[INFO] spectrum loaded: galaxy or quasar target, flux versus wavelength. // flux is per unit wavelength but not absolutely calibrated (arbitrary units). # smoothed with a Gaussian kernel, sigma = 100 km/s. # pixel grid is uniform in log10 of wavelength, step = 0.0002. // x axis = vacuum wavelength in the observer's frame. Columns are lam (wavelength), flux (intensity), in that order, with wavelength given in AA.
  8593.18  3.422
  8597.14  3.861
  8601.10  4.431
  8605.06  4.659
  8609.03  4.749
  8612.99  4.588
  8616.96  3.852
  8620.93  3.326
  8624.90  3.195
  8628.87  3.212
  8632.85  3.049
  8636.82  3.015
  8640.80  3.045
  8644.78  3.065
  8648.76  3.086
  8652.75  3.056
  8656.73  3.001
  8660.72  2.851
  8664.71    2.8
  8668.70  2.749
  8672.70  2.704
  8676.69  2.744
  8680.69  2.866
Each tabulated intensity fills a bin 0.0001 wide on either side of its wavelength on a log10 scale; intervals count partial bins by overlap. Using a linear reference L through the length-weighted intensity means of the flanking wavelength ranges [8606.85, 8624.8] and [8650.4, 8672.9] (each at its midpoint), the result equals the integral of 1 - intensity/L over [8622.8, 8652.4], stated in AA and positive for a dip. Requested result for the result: 3.2 AA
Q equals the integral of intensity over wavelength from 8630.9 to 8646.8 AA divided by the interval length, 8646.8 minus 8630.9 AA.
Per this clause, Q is 3.04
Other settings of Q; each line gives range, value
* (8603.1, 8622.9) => 4.23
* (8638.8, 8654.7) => 3.06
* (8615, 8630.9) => 3.39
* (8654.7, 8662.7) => 2.93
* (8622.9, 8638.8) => 3.12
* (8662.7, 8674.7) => 2.75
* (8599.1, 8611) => 4.61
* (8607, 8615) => 4.66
